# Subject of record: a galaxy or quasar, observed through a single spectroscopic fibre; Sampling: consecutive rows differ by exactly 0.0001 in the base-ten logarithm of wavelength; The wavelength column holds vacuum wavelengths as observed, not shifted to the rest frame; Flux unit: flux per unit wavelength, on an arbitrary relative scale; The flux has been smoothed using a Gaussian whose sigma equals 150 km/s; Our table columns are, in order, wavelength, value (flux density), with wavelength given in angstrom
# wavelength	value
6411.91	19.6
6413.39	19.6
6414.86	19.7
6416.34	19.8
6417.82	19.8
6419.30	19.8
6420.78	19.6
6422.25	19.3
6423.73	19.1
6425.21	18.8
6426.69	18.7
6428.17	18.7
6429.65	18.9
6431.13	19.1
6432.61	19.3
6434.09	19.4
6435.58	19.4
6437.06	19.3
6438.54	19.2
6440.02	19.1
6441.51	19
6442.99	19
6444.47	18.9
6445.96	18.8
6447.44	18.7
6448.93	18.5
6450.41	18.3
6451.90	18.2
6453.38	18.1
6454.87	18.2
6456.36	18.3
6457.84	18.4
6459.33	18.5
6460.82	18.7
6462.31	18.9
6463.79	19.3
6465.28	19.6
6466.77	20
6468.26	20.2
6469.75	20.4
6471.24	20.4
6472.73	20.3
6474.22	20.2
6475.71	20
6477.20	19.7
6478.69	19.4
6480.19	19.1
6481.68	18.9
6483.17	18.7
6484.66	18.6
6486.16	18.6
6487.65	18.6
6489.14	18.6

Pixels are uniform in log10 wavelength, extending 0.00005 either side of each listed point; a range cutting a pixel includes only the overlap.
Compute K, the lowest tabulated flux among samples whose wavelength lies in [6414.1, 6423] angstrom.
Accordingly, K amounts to 19.3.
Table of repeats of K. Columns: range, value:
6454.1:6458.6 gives 18.2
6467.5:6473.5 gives 20.2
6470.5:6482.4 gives 18.9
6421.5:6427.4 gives 18.7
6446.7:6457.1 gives 18.1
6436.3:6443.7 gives 19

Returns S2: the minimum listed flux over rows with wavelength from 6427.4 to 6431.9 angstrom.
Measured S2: 18.7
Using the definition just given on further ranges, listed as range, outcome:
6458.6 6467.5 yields 18.5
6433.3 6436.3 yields 19.4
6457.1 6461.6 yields 18.4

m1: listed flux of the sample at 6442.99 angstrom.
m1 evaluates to 19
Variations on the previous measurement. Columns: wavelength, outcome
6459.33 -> 18.5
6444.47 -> 18.9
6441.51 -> 19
